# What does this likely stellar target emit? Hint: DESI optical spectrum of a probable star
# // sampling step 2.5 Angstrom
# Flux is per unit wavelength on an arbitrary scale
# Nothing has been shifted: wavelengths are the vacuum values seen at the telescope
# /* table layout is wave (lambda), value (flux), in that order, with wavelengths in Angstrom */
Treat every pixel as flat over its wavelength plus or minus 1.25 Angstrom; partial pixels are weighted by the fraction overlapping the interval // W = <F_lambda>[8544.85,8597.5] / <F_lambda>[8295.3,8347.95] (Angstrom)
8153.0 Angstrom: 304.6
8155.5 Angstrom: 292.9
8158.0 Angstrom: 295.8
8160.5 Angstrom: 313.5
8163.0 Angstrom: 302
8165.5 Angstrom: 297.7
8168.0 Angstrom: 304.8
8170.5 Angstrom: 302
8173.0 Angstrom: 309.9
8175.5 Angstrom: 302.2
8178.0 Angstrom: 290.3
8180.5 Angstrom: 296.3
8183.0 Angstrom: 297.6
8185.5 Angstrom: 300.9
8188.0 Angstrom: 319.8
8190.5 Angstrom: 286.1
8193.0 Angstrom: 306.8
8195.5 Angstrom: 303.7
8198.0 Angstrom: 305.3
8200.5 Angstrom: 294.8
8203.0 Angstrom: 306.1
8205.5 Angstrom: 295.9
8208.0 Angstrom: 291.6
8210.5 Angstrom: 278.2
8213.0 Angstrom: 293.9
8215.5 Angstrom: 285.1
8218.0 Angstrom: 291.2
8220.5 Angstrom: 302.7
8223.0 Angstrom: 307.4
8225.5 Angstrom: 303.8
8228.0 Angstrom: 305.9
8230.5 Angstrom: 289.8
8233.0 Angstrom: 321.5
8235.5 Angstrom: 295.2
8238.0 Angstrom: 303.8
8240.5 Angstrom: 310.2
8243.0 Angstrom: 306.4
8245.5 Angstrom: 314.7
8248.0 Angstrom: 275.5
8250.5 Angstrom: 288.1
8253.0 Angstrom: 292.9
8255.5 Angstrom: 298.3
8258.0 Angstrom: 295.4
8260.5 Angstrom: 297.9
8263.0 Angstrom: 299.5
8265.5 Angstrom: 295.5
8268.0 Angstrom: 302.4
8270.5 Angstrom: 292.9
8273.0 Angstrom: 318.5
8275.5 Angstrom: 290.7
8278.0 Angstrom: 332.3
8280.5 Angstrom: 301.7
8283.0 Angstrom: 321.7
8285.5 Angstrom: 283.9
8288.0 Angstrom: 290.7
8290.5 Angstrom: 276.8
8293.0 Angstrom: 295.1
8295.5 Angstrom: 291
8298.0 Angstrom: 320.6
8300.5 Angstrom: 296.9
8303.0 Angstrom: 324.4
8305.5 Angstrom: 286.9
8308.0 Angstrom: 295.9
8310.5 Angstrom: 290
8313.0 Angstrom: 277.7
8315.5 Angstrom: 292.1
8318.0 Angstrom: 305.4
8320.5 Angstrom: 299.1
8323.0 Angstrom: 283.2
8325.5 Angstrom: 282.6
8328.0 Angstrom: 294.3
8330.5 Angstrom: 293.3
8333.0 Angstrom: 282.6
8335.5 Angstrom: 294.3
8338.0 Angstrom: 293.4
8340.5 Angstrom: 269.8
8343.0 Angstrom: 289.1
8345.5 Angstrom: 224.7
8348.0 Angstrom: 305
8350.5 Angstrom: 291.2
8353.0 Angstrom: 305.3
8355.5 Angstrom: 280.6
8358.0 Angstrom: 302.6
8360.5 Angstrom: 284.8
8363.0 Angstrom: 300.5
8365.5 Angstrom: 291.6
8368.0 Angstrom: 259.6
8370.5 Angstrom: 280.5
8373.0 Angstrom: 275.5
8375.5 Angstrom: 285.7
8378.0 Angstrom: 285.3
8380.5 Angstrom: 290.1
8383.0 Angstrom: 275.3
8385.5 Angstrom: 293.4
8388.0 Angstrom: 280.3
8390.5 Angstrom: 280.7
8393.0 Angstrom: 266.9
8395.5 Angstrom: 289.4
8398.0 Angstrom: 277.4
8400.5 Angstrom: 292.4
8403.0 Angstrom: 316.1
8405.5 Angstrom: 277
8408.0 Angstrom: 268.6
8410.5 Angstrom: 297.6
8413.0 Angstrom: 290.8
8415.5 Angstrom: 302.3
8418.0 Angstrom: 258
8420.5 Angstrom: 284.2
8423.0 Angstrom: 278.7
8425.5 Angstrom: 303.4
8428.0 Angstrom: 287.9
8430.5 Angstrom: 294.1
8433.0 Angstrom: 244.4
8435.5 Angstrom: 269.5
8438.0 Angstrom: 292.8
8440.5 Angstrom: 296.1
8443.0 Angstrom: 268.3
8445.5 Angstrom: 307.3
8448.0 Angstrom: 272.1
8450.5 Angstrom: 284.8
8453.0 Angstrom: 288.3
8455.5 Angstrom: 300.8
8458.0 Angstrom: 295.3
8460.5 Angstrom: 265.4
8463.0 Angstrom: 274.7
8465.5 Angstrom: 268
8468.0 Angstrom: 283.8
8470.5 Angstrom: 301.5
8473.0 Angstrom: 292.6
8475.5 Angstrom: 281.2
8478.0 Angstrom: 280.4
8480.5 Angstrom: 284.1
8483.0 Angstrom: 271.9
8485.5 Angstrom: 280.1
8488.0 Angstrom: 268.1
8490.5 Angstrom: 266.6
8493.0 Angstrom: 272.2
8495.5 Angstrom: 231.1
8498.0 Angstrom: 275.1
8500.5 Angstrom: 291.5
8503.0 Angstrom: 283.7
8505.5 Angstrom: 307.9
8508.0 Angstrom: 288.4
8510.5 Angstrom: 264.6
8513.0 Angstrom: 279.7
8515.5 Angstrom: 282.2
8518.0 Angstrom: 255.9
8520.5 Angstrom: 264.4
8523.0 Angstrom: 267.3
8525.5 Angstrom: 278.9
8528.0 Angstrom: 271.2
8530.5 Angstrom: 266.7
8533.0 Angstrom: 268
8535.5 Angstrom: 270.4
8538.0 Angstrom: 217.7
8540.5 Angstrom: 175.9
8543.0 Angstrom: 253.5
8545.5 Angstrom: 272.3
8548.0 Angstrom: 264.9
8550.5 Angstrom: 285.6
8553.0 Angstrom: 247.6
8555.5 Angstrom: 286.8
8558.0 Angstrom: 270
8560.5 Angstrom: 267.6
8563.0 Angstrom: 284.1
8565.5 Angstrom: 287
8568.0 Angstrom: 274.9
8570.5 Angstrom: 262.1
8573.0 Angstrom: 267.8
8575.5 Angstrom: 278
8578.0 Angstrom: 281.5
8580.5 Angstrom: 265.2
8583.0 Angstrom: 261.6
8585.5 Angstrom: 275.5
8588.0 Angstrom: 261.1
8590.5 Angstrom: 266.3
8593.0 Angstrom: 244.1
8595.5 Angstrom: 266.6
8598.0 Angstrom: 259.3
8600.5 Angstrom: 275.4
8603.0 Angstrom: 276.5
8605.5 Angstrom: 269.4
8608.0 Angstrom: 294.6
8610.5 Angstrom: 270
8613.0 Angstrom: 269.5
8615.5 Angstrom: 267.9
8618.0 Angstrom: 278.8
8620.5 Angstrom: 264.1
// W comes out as 0.93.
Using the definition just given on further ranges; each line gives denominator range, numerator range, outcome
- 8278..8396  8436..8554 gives 0.95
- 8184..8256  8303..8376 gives 0.96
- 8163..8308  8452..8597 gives 0.90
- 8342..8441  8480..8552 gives 0.94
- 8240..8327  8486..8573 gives 0.90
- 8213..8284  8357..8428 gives 0.95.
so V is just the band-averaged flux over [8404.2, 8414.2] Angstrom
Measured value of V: 284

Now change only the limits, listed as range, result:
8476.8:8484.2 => 279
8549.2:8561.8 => 272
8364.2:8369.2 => 276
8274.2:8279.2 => 311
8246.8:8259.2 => 290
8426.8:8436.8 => 274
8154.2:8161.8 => 301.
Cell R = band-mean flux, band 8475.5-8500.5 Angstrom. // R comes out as 272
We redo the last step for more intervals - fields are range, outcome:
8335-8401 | 284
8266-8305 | 302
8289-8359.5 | 291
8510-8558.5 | 262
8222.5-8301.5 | 300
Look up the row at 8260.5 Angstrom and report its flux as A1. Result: 297.9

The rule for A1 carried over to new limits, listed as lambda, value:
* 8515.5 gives 282.2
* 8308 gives 295.9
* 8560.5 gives 267.6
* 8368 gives 259.6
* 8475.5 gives 281.2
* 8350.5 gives 291.2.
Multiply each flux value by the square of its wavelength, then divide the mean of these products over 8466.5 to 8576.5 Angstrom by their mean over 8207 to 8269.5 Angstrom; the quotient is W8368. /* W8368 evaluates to 0.97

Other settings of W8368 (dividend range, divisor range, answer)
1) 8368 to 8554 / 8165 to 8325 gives 0.98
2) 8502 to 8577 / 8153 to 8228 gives 0.97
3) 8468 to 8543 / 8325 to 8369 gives 0.98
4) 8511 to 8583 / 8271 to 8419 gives 0.96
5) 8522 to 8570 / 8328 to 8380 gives 0.97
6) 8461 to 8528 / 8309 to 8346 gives 1.01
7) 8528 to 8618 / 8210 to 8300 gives 0.96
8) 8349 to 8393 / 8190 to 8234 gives 0.99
